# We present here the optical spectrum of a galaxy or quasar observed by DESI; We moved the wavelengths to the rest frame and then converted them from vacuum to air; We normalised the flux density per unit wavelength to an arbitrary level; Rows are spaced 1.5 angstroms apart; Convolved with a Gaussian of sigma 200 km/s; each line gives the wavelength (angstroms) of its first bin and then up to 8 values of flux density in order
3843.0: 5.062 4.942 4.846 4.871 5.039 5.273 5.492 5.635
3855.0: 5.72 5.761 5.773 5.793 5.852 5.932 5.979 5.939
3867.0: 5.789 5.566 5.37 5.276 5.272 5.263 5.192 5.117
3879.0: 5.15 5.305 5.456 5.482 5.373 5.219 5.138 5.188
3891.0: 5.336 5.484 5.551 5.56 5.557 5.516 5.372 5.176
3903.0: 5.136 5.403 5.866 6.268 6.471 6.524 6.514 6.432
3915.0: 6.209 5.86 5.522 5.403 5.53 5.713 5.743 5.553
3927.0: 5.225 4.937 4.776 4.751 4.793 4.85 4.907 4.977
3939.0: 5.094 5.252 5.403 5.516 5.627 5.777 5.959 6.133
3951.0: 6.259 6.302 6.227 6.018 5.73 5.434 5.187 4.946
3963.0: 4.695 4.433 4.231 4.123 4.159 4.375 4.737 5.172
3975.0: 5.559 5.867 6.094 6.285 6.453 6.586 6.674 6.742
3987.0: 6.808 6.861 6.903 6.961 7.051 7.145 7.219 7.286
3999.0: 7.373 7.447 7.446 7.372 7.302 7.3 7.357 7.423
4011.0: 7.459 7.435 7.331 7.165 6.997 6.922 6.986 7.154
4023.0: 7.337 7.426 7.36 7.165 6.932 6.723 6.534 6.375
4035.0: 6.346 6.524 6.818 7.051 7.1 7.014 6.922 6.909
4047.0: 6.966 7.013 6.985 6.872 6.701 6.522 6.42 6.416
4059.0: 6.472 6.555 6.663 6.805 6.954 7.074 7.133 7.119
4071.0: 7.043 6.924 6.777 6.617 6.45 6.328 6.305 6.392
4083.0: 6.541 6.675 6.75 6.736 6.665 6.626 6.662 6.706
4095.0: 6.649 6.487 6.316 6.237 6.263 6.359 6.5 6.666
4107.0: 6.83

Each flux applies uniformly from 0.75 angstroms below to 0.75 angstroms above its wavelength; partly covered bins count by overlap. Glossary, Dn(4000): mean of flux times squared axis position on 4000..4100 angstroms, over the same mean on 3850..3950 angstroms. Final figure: 1.34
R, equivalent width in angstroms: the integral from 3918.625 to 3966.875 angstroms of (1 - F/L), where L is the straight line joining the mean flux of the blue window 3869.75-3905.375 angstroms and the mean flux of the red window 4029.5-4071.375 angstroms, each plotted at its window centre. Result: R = 3.9 angstroms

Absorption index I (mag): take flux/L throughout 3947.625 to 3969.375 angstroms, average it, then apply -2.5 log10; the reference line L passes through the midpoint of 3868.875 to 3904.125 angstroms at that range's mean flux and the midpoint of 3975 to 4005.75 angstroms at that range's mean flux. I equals 0.19 mag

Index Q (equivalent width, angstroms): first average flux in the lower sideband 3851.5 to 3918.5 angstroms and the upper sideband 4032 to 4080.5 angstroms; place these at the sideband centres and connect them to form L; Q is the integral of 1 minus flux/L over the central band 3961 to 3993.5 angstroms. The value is 2.8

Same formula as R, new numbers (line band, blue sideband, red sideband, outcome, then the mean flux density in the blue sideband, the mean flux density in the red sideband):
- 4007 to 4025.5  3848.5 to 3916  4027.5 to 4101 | -2.4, 5.6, 6.7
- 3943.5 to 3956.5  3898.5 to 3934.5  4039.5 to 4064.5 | -0.2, 5.6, 6.78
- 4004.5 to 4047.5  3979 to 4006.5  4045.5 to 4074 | -0.8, 7.01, 6.81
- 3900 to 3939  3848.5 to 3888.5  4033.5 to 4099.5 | 1.8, 5.49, 6.71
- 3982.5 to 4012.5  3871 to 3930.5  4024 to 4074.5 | -3.6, 5.53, 6.84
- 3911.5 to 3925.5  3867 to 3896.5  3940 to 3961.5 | -0.7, 5.35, 5.75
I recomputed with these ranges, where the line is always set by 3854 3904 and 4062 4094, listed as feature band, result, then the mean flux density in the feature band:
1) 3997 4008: -0.18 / 7.36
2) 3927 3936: 0.19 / 4.86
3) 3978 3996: -0.10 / 6.76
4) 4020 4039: -0.08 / 6.9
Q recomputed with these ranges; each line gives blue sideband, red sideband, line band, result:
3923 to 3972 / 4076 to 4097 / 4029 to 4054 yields -2.7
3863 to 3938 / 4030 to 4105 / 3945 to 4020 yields -2.7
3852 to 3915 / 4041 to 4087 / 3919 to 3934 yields 1.6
